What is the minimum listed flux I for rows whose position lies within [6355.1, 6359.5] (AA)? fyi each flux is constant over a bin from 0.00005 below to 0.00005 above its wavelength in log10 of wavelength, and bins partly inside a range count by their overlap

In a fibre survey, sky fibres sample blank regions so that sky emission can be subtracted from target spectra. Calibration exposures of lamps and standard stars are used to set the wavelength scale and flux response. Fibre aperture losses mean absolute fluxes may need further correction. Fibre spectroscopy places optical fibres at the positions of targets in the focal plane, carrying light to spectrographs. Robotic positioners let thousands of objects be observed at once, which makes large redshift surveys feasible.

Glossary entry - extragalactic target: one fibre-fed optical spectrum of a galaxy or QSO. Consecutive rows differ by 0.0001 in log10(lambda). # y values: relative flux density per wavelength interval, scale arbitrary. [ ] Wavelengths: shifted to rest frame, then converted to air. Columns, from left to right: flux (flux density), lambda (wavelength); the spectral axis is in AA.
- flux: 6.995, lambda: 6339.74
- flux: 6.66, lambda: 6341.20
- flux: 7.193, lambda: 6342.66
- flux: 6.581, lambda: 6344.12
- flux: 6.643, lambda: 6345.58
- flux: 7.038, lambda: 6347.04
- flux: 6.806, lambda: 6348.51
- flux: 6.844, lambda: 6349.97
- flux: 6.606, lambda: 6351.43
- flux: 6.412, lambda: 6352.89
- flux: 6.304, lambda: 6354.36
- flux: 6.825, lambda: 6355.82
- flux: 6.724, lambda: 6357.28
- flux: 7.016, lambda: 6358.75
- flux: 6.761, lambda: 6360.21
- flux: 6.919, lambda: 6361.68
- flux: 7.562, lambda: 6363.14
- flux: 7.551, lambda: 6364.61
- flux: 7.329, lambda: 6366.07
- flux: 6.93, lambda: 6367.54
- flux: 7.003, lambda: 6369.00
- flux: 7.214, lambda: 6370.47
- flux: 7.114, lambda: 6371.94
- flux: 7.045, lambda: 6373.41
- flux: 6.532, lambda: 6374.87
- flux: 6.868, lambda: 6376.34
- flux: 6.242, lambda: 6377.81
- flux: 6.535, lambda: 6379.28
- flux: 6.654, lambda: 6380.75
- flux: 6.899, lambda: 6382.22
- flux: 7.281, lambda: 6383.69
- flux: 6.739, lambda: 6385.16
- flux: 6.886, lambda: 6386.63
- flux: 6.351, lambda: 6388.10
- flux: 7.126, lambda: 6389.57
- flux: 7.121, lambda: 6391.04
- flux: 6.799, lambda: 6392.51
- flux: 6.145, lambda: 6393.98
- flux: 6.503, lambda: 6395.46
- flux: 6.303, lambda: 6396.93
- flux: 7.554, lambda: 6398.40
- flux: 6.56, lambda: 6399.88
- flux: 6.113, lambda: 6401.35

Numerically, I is 6.724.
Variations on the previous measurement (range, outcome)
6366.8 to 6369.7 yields 6.93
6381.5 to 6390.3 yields 6.351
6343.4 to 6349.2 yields 6.581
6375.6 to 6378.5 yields 6.242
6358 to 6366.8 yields 6.761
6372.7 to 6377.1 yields 6.532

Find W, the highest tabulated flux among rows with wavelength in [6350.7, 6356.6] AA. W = 6.825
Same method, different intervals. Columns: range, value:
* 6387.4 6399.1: 7.554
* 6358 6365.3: 7.562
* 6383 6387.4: 7.281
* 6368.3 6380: 7.214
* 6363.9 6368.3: 7.551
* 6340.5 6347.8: 7.193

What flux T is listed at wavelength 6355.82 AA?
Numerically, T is 6.825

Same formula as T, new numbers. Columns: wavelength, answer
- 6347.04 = 7.038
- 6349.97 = 6.844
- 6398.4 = 7.554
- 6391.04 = 7.121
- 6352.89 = 6.412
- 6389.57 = 7.126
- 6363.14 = 7.562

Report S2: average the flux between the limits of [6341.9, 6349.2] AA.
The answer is 6.85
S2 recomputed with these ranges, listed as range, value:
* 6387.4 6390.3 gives 6.75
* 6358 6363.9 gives 7.06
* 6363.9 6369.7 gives 7.21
